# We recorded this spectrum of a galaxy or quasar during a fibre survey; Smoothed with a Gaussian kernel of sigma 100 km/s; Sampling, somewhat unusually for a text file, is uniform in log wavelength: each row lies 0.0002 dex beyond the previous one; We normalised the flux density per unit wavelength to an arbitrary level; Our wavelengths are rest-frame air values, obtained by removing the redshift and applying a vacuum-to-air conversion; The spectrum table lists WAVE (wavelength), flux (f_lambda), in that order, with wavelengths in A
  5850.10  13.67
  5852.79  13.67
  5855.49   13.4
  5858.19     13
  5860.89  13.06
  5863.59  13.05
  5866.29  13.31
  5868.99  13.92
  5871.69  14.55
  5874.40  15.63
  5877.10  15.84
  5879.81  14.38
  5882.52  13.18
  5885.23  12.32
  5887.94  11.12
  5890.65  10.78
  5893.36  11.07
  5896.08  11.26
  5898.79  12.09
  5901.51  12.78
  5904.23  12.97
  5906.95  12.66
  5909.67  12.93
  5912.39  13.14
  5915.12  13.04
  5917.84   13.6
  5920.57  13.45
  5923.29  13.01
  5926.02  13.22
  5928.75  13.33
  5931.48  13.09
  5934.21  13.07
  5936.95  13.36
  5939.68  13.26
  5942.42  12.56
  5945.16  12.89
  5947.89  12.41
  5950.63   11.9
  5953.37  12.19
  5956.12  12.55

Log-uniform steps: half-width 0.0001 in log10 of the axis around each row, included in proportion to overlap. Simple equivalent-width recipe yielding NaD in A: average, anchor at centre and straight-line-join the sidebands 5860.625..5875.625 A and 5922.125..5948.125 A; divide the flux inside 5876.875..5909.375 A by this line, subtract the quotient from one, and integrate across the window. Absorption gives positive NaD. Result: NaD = 2.8 A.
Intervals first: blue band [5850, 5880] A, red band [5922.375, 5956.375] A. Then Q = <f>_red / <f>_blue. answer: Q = 0.9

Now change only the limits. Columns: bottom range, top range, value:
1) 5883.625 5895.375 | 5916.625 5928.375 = 1.17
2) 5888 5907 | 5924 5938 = 1.11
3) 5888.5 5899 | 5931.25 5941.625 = 1.17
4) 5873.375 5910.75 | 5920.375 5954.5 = 1.01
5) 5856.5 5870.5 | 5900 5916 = 0.97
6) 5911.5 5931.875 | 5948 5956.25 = 0.92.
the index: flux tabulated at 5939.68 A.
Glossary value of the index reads 13.26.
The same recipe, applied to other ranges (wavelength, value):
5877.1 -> 15.84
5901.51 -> 12.78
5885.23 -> 12.32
